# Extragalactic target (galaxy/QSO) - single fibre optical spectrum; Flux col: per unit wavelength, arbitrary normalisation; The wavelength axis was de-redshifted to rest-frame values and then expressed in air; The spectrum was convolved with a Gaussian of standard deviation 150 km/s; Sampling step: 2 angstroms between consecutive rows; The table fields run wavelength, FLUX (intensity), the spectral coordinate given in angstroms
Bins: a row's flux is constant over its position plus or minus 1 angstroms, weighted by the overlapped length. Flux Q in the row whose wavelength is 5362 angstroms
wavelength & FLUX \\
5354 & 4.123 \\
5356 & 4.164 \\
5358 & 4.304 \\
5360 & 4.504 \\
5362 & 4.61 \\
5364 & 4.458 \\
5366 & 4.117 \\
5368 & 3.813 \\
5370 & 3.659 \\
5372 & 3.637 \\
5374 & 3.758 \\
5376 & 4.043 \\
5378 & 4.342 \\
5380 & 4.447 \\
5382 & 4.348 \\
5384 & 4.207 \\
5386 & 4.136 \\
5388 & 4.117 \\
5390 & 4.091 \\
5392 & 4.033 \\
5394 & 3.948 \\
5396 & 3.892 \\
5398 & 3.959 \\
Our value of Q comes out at 4.61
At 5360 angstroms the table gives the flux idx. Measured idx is 4.504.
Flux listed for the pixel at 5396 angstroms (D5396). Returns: 3.892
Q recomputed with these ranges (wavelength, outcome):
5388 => 4.117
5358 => 4.304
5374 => 3.758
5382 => 4.348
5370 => 3.659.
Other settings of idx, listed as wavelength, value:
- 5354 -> 4.123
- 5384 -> 4.207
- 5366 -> 4.117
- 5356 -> 4.164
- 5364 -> 4.458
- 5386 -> 4.136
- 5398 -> 3.959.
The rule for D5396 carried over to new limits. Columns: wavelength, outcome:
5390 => 4.091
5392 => 4.033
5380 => 4.447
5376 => 4.043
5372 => 3.637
